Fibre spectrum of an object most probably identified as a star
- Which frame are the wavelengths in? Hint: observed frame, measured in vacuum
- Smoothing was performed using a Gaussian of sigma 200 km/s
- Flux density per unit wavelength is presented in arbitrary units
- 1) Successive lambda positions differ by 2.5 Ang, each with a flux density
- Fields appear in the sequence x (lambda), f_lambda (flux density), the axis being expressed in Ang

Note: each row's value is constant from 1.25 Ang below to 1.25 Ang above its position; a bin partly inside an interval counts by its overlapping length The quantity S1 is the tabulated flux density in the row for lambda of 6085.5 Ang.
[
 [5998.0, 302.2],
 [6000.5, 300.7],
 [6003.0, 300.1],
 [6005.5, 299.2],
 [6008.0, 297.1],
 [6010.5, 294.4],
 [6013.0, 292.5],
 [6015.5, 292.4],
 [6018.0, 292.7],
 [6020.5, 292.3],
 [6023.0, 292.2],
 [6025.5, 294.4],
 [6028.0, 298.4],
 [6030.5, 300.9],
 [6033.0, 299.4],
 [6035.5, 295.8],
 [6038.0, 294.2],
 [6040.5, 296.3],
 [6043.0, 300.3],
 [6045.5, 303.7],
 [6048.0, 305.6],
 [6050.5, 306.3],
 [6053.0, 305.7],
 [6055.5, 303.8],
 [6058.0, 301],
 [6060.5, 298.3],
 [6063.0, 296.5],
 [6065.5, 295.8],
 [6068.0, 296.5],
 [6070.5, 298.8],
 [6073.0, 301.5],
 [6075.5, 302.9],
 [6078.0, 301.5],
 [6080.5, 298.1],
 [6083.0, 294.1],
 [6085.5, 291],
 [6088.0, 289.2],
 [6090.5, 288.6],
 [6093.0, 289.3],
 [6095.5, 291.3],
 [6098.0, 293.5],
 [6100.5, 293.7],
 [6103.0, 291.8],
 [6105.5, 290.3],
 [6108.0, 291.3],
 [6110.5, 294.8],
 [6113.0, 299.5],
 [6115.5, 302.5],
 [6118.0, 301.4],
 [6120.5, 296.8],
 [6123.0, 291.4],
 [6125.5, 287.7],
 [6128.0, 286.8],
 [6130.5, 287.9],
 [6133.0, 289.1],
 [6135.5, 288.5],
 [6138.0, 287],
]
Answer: 291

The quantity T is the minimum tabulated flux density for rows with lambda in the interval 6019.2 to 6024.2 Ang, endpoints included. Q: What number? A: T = 292.2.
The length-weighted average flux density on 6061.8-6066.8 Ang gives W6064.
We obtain 296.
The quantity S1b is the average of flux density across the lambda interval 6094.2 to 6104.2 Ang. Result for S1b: 293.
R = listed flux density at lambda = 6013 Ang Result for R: 292.5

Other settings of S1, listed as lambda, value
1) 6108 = 291.3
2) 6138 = 287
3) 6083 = 294.1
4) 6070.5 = 298.8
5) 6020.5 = 292.3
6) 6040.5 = 296.3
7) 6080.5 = 298.1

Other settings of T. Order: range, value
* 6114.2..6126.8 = 287.7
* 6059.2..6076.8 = 295.8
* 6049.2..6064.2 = 296.5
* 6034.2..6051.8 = 294.2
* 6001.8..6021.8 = 292.3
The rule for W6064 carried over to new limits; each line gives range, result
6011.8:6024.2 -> 292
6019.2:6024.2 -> 292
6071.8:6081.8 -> 301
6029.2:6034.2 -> 300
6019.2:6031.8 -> 296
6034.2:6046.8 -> 298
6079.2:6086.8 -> 294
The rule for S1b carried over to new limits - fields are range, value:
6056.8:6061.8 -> 300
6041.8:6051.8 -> 304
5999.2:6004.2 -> 300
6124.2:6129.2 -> 287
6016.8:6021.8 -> 292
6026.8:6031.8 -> 300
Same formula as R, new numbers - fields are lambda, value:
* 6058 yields 301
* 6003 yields 300.1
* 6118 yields 301.4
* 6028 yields 298.4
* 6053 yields 305.7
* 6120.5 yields 296.8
